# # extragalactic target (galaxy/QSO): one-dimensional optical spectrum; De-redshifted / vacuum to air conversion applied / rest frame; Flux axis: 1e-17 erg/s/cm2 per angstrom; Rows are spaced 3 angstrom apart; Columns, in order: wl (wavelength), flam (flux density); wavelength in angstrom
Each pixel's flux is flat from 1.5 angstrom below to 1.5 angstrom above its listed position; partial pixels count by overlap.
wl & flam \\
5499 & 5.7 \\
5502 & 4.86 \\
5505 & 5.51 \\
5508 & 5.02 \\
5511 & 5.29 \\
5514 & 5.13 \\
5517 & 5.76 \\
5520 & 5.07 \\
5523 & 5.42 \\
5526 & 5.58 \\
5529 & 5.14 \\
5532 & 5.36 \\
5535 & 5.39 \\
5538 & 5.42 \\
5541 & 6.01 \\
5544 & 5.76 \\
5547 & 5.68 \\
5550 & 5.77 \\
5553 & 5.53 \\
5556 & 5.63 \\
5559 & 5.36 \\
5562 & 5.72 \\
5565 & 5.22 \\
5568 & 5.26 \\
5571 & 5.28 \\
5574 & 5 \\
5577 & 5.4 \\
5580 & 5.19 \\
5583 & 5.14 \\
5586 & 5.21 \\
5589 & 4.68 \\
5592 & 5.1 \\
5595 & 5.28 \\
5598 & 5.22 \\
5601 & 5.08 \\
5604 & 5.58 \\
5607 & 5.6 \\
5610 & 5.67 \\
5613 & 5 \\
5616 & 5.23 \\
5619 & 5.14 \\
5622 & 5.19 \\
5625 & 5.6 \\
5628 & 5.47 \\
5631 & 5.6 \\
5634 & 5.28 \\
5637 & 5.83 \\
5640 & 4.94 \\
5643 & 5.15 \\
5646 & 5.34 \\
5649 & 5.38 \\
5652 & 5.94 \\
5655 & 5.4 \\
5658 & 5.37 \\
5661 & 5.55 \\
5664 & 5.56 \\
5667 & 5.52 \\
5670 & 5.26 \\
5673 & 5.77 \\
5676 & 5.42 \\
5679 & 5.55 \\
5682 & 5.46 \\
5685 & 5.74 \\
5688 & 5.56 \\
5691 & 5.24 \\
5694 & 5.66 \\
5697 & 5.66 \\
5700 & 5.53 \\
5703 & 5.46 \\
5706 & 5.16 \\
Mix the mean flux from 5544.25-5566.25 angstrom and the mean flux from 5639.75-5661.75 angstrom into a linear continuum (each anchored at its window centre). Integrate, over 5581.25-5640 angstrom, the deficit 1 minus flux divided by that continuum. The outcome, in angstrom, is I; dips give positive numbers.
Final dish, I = 1.9 angstrom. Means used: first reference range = 5.57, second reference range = 5.4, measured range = 5.3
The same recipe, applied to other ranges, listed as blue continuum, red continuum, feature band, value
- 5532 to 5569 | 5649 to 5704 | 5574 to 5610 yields 2.0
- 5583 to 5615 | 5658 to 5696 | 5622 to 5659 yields -0.3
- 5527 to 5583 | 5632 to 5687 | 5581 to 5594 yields 1.0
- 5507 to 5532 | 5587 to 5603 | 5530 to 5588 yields -2.6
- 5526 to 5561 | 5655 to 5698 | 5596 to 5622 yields 1.1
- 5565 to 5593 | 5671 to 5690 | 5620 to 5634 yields -0.2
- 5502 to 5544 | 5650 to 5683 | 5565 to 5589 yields 1.1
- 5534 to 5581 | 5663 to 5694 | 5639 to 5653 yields 0.4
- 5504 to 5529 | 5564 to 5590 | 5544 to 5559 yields -1.1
